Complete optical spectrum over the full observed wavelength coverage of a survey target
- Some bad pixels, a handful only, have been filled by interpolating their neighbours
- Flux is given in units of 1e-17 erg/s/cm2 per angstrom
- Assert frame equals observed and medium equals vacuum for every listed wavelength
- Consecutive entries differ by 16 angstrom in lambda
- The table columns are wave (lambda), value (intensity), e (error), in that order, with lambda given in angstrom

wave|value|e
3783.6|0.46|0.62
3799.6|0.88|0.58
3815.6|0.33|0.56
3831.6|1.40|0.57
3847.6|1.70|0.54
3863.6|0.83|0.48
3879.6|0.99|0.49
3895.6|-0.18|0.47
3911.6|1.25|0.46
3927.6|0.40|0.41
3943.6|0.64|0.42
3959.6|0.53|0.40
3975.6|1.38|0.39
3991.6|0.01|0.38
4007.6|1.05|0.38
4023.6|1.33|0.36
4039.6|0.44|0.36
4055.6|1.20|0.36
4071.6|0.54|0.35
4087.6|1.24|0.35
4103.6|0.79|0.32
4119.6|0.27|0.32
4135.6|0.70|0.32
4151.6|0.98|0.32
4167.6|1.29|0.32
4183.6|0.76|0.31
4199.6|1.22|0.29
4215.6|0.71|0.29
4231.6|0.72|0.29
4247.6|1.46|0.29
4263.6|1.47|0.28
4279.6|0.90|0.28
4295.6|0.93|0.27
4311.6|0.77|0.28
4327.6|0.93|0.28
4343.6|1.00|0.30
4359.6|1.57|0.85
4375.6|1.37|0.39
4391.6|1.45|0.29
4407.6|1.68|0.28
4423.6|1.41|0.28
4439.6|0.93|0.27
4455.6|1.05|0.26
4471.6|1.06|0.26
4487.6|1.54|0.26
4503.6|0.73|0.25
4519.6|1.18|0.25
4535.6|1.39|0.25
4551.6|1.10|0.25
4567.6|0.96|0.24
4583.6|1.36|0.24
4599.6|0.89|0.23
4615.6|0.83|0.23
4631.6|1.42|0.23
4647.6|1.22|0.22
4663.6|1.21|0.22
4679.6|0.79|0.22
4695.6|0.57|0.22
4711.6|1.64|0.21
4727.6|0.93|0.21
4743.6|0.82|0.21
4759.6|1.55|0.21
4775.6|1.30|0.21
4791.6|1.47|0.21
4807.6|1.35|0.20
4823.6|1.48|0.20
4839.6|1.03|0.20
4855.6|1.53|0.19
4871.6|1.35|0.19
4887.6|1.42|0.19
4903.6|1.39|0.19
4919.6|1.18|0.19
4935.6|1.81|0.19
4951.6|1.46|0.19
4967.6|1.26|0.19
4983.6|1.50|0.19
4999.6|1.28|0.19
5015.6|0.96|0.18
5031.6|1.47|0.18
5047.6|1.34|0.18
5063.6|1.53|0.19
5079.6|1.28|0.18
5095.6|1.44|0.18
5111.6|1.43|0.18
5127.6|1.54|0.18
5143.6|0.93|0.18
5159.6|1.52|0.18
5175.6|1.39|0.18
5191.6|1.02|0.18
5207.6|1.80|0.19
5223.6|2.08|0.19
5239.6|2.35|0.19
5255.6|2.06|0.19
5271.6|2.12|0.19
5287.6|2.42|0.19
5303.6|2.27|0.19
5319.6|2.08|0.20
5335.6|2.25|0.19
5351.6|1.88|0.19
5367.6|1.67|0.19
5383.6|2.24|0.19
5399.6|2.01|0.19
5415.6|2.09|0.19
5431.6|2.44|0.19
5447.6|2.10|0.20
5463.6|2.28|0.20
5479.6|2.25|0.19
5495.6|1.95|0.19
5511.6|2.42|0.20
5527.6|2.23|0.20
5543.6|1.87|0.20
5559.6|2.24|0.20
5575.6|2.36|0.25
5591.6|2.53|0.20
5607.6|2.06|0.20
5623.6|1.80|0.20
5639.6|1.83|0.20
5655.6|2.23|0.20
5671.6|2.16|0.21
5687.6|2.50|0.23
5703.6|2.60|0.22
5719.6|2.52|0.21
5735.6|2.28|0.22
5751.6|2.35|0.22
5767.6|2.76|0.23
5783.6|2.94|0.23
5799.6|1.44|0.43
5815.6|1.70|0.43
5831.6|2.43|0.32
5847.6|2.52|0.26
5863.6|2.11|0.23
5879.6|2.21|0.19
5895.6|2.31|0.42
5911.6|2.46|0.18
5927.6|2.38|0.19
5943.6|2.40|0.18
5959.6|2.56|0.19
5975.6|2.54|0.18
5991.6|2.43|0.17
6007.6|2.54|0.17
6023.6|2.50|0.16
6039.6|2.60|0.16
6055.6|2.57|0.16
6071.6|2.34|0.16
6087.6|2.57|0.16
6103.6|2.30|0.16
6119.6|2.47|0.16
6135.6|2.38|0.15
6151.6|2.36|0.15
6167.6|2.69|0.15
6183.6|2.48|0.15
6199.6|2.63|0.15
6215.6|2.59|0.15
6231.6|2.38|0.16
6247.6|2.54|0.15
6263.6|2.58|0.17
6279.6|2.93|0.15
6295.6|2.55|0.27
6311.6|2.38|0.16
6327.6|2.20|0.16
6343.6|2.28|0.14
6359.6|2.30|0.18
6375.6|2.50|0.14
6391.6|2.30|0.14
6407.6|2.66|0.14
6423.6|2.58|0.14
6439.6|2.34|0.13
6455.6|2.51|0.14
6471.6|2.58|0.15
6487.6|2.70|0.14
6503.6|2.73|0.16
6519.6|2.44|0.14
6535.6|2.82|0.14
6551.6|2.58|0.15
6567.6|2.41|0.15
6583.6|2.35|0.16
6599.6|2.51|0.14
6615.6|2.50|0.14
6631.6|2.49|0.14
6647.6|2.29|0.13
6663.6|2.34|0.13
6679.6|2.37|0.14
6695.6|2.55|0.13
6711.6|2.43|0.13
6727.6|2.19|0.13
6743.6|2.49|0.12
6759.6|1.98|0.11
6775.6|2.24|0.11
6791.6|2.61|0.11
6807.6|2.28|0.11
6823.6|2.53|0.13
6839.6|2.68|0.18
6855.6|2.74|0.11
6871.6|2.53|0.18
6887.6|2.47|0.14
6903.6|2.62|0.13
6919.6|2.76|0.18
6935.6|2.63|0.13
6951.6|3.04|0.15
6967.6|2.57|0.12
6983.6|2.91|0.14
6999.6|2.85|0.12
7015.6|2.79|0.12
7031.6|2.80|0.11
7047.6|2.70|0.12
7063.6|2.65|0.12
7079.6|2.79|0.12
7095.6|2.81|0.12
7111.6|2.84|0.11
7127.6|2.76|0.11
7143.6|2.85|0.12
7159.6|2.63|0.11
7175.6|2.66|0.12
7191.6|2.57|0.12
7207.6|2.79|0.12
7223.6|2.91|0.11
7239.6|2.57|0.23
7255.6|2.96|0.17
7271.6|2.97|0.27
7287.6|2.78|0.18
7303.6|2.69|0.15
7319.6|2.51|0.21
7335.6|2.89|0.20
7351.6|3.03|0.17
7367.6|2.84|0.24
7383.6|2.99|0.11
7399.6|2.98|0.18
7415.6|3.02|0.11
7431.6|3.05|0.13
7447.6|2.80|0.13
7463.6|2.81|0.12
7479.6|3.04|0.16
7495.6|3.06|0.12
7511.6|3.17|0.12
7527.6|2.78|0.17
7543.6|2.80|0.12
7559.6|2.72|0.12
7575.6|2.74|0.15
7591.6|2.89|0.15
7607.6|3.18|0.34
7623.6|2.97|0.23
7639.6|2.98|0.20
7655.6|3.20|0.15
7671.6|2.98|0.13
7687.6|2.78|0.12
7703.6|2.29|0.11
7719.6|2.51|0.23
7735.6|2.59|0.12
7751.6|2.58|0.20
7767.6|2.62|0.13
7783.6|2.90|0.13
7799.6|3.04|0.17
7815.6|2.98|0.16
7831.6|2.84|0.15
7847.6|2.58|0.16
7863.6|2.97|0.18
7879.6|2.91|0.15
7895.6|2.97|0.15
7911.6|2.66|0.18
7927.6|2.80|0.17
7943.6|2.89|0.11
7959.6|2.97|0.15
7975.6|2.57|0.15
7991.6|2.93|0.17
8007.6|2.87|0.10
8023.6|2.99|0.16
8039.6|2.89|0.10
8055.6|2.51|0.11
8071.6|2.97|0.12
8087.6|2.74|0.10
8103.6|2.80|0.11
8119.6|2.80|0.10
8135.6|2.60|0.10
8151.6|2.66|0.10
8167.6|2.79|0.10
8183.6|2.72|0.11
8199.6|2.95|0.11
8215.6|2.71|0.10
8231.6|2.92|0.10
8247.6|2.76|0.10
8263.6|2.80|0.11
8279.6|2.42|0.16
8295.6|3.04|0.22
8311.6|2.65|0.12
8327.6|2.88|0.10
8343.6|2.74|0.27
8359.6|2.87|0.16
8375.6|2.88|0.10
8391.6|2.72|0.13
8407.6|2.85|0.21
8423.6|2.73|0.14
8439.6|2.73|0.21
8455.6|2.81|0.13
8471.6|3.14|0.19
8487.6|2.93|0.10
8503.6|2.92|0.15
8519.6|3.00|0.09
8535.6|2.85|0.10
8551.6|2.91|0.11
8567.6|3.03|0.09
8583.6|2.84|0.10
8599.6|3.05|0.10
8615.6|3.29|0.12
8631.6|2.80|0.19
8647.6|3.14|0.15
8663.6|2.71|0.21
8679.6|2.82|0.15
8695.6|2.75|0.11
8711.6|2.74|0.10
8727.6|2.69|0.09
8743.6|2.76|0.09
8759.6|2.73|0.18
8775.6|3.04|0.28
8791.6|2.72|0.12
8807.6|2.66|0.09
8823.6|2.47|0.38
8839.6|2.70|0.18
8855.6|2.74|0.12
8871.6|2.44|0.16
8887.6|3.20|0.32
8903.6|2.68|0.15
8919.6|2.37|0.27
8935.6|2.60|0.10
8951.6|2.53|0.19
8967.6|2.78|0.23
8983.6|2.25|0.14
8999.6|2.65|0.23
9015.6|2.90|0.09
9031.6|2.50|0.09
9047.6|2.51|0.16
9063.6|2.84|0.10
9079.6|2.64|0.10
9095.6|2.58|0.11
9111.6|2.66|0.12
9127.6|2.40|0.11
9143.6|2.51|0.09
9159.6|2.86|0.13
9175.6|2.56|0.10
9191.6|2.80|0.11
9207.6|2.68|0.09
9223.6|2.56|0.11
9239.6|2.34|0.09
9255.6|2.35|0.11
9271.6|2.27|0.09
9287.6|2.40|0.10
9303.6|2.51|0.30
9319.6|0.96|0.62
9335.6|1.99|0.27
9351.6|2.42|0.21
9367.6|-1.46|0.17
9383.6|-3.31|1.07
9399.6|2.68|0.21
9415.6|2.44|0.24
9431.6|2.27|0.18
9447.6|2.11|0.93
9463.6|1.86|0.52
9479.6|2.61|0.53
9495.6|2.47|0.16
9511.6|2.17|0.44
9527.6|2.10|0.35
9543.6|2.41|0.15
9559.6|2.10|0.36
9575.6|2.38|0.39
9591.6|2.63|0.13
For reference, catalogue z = 0.31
